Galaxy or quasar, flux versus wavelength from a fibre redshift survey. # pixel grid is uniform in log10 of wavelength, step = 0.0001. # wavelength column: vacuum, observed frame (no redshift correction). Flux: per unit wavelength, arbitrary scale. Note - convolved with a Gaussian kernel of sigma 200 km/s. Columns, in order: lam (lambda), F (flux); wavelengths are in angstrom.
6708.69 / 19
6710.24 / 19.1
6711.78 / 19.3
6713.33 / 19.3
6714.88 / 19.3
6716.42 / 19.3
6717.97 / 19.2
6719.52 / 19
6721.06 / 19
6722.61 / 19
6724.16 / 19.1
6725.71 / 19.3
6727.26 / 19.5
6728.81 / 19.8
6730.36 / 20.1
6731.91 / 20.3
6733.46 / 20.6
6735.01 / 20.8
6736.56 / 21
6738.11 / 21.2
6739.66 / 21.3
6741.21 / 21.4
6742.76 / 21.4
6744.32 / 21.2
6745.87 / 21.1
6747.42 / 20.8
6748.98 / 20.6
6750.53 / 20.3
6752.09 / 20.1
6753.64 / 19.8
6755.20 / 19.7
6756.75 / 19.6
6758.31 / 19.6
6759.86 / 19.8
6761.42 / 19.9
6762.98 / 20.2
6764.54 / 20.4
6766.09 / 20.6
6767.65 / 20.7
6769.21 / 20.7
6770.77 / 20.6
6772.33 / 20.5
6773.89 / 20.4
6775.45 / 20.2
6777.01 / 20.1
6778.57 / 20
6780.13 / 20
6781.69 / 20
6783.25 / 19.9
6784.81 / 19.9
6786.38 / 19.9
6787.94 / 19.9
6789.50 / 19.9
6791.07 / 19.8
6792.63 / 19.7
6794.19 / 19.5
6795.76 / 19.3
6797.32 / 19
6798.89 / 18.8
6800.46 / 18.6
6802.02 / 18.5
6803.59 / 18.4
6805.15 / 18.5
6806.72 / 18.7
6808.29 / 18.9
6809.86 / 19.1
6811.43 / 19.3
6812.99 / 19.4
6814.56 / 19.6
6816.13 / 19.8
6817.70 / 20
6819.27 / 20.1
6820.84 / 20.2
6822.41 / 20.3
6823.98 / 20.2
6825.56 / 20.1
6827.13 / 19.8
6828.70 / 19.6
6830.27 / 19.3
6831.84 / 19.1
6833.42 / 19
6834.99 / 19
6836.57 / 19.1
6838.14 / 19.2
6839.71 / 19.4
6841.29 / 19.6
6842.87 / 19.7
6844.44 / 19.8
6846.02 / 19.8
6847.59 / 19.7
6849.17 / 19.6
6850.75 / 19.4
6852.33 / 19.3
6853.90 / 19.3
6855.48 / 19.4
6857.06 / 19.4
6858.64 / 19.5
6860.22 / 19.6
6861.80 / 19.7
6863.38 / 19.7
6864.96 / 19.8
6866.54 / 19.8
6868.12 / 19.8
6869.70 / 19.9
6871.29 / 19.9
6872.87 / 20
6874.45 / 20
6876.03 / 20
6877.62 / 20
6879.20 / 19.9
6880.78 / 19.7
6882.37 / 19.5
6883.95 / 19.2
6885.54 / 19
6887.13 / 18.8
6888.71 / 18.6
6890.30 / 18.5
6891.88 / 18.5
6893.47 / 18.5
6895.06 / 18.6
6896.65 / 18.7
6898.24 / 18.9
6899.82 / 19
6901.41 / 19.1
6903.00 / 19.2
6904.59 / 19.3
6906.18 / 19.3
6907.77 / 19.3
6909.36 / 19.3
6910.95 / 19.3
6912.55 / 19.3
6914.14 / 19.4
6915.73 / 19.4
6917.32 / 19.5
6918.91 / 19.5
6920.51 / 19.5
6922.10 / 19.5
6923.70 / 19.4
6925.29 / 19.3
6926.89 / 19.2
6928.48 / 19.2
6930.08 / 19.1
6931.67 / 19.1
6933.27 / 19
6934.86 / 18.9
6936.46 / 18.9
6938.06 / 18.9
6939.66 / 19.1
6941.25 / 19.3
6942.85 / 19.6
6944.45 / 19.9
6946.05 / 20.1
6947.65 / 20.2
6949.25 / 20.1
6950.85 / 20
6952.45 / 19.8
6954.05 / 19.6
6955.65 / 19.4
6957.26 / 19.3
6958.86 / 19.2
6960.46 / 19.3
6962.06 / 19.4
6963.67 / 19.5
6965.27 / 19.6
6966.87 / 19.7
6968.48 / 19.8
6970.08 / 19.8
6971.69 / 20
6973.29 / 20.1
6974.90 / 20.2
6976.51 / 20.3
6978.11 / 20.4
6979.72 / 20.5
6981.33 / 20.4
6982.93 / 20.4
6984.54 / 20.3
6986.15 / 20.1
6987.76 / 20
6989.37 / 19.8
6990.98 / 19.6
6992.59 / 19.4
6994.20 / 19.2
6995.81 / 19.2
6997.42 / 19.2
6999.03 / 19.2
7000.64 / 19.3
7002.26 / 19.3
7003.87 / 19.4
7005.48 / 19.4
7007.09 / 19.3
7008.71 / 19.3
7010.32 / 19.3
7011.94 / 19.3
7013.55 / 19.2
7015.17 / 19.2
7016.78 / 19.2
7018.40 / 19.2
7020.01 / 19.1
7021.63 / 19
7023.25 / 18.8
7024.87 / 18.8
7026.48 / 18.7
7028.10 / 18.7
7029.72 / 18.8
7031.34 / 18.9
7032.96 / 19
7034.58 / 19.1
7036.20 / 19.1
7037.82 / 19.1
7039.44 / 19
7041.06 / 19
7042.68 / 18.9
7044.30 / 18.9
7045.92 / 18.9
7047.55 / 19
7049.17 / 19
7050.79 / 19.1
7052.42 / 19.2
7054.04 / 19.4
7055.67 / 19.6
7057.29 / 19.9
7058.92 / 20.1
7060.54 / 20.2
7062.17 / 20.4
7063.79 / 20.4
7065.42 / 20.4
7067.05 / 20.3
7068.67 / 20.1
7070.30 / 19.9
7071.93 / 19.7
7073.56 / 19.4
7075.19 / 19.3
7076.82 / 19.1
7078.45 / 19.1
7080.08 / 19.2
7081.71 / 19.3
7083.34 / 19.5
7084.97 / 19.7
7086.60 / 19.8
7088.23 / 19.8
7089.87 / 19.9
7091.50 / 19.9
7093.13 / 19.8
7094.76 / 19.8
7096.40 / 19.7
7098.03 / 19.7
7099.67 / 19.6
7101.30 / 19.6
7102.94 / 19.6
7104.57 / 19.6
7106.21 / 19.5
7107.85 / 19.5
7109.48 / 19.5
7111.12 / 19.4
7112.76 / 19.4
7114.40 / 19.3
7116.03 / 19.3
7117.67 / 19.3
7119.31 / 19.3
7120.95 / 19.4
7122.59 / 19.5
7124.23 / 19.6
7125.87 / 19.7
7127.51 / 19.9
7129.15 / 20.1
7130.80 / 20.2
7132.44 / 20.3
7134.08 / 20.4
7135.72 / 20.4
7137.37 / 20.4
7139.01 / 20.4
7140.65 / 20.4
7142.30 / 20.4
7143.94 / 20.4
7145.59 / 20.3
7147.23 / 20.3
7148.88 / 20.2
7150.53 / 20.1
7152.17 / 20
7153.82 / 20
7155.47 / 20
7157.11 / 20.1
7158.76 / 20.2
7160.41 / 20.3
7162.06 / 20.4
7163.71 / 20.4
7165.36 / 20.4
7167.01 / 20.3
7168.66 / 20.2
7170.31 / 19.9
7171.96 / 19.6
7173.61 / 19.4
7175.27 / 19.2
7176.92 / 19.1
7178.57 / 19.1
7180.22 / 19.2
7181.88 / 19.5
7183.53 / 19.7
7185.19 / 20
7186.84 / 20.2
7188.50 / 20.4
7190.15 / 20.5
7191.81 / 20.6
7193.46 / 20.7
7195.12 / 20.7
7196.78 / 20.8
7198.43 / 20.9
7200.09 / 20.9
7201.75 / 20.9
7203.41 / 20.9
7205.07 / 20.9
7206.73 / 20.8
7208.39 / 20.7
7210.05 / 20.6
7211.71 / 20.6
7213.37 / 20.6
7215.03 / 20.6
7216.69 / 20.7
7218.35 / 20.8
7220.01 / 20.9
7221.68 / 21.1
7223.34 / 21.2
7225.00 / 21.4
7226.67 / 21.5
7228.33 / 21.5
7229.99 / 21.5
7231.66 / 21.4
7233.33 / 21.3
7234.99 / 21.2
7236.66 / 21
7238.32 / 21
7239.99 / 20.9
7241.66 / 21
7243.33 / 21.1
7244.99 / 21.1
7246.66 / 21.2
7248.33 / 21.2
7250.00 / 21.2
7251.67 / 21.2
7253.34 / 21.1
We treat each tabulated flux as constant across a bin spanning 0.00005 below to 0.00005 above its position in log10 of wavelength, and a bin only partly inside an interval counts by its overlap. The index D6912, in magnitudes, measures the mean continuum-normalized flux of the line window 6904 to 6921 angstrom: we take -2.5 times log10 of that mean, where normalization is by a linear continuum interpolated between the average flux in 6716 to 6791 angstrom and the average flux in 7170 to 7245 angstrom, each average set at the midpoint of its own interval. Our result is 0.05 mag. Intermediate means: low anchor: 20.2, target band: 19.4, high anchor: 20.6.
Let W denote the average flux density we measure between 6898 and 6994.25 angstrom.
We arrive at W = 19.6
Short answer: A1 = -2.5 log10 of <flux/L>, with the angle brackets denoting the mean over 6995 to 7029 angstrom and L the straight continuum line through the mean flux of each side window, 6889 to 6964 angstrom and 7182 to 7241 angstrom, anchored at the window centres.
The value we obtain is 0.033 mag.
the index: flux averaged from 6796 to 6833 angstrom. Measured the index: 19.4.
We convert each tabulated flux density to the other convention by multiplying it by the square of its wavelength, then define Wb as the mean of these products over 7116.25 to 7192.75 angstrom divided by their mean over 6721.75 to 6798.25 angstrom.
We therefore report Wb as 1.11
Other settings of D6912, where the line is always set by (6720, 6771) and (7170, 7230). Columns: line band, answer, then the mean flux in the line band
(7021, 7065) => 0.064 mag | 19.2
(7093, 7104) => 0.040 mag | 19.7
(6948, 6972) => 0.040 mag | 19.6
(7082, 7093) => 0.036 mag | 19.8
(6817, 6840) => 0.037 mag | 19.6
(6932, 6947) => 0.058 mag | 19.3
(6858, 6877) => 0.028 mag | 19.8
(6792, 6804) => 0.073 mag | 19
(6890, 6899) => 0.096 mag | 18.6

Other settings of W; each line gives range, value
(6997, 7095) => 19.4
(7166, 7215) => 20.2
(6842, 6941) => 19.3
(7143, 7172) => 20.2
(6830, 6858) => 19.4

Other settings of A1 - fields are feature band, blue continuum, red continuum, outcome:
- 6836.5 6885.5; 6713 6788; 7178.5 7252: 0.036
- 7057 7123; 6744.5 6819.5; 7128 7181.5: 0.019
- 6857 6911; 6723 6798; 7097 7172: 0.042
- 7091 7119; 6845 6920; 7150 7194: 0.016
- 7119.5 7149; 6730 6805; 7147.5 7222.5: 0.009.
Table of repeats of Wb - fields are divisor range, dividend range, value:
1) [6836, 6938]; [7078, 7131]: 1.08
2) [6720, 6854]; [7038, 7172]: 1.09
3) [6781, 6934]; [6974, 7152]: 1.07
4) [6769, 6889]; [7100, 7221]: 1.13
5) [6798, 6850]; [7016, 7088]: 1.07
